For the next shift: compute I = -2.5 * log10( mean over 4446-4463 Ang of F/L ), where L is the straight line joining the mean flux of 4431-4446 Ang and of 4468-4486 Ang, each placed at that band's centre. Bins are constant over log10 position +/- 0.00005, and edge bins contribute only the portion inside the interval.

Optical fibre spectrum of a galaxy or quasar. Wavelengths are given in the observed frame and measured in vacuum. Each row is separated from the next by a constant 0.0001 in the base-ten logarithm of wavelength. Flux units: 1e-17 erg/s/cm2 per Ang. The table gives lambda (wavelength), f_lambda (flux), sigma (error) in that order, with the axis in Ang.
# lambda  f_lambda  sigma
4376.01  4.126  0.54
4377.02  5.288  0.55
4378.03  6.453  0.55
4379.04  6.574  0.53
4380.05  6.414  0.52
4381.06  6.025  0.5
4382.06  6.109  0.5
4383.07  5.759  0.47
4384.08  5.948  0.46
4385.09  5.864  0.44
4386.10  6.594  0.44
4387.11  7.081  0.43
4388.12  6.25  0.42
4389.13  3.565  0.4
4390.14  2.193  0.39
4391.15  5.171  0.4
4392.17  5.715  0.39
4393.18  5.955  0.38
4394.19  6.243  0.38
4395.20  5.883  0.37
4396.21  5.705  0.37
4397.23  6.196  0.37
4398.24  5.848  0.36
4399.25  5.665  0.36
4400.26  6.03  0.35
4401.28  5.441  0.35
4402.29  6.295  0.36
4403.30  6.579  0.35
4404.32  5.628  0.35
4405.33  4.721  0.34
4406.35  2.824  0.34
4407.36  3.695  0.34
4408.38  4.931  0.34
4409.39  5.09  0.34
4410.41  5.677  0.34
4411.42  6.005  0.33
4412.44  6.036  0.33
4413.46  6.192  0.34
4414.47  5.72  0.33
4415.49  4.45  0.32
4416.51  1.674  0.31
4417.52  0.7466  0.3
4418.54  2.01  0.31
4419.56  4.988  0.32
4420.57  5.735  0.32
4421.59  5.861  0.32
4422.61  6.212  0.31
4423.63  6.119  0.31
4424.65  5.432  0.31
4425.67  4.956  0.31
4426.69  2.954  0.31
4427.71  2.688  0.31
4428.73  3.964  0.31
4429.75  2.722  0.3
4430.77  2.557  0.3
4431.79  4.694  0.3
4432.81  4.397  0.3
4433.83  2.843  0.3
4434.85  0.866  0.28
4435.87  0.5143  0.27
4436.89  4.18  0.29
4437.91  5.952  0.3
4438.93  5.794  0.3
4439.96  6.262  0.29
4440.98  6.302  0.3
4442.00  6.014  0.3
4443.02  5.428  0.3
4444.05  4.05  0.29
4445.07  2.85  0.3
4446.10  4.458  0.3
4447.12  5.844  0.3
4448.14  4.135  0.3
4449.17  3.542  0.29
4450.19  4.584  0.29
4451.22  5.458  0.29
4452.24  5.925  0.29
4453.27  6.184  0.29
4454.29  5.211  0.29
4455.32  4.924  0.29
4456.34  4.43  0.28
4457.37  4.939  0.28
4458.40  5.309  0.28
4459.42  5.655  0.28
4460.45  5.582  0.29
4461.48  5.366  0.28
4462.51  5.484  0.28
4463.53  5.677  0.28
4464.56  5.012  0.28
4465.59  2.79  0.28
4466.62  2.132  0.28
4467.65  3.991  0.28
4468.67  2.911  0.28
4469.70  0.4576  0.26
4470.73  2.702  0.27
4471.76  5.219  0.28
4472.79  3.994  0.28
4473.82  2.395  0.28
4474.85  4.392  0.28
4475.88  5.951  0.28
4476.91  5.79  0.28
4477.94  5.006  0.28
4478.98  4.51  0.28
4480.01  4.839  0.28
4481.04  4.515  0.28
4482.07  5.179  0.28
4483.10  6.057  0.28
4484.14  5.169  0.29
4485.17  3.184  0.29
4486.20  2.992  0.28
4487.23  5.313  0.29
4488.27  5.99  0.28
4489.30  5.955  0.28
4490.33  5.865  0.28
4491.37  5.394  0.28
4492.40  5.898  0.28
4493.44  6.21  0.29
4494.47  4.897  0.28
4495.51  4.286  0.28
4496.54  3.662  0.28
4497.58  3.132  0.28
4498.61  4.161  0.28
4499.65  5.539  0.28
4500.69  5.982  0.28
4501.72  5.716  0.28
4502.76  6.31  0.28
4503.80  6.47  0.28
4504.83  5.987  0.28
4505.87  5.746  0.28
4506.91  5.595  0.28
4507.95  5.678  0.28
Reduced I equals -0.205 mag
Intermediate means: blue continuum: 4.27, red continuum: 4.23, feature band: 5.14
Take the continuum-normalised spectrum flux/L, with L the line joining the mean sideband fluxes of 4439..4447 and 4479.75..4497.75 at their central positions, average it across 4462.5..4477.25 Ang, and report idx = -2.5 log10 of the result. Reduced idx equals 0.29 mag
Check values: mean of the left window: 5.13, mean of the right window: 4.95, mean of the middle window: 3.85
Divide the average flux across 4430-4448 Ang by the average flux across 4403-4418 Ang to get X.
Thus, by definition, 0.92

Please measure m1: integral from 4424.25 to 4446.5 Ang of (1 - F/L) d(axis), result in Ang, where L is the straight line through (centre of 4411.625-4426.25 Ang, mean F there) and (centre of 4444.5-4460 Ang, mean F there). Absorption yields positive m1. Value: 3.4 Ang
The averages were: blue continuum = 4.74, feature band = 4.08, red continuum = 4.9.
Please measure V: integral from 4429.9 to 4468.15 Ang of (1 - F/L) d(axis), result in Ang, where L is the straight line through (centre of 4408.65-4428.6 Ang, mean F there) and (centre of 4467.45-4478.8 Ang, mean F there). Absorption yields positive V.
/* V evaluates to -3.1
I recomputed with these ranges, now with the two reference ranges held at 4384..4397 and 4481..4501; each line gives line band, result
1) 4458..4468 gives 0.09 mag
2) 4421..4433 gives 0.21 mag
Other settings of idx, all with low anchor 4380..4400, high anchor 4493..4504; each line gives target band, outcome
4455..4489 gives 0.17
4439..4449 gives 0.08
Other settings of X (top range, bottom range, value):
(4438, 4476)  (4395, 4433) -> 0.97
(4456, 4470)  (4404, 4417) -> 0.90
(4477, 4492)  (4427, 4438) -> 1.62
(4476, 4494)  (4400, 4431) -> 1.12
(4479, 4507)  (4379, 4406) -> 0.90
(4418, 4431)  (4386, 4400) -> 0.78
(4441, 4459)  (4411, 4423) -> 1.07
